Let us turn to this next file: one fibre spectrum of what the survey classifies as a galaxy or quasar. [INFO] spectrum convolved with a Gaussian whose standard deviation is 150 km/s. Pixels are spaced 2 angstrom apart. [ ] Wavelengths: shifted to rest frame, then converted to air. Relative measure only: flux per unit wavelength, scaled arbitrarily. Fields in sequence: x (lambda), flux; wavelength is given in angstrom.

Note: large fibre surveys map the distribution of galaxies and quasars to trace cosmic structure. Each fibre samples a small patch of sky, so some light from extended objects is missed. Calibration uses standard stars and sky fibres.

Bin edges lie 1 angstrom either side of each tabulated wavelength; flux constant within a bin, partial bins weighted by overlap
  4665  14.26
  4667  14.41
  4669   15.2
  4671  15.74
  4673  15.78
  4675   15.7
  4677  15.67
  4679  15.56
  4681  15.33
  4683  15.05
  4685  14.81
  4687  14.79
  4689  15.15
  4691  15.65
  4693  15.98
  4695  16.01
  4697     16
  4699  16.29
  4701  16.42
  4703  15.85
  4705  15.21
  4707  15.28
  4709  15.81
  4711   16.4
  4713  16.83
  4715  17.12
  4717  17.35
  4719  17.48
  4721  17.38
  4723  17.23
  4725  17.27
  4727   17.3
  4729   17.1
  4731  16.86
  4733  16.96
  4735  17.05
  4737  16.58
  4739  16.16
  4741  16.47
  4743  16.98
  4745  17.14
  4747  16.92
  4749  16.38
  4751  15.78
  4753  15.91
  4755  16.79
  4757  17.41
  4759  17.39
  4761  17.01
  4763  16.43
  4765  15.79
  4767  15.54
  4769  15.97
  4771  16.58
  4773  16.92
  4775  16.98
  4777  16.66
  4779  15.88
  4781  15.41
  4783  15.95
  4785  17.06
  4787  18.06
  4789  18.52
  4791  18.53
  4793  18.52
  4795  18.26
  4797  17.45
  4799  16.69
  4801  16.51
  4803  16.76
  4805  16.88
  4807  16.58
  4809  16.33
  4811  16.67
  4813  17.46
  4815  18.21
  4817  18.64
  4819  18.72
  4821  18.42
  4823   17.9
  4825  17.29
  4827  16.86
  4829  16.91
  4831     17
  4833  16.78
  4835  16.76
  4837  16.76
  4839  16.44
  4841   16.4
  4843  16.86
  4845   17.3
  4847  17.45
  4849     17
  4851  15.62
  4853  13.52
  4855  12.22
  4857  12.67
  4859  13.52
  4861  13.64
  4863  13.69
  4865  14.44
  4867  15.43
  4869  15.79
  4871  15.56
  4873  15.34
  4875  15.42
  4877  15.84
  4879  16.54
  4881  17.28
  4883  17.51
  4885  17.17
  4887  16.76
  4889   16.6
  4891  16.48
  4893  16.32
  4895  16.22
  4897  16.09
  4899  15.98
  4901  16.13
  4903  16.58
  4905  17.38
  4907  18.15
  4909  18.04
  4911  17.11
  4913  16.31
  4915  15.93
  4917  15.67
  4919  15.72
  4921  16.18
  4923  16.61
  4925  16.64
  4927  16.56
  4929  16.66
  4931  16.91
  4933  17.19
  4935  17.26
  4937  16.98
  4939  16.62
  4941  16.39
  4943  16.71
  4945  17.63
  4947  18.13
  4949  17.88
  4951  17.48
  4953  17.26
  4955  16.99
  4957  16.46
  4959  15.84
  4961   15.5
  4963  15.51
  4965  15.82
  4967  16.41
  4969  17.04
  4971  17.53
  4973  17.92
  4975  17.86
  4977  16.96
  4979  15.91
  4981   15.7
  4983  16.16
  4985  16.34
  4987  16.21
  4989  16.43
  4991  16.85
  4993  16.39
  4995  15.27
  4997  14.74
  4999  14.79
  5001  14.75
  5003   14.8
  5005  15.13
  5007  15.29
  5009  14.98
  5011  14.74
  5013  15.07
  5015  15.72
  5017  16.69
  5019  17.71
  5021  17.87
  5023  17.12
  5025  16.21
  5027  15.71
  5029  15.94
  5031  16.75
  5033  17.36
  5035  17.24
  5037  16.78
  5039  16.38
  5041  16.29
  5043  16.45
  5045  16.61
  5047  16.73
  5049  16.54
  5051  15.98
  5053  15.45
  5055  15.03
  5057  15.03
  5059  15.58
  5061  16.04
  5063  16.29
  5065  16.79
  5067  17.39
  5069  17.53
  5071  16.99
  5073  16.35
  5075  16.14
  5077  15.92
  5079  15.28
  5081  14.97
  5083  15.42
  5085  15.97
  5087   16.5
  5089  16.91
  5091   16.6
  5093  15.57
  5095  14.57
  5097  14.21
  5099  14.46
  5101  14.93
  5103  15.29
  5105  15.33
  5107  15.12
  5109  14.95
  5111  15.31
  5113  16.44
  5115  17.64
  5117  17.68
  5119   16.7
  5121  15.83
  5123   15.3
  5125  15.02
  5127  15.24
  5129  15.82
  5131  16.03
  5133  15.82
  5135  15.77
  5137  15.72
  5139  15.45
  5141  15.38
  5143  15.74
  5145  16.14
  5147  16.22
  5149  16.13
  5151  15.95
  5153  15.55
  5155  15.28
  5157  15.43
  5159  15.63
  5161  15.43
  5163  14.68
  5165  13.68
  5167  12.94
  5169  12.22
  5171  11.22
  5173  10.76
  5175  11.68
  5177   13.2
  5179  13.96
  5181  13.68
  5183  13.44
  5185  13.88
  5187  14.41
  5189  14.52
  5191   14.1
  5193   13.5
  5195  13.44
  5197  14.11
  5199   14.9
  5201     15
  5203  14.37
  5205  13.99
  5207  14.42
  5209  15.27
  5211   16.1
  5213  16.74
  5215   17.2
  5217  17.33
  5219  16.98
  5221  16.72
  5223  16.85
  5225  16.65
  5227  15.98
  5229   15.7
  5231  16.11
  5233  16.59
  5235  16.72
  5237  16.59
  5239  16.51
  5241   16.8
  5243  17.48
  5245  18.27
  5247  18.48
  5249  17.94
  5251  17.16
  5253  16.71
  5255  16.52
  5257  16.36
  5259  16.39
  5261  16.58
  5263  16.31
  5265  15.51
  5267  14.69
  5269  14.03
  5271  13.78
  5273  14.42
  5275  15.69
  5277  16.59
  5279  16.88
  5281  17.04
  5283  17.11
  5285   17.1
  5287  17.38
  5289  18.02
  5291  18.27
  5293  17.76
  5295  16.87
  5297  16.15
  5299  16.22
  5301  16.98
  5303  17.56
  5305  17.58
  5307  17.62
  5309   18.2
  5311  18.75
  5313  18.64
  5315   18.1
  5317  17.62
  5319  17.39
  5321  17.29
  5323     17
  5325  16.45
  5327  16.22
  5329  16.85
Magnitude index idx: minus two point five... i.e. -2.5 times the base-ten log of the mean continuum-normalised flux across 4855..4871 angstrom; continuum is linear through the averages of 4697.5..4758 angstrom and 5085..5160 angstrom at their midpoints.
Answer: 0.16 mag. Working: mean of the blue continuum 16.7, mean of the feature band 14.1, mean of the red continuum 15.7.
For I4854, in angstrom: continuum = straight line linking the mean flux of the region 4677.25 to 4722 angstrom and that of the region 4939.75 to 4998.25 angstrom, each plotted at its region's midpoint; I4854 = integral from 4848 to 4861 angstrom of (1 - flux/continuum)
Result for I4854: 1.8 angstrom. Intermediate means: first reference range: 16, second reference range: 16.6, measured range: 14.1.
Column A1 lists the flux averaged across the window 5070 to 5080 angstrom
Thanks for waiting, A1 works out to 16.1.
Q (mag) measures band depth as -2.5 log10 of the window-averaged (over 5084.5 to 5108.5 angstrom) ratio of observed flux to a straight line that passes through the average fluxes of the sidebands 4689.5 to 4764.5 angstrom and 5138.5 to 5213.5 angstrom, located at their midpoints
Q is -0.046 mag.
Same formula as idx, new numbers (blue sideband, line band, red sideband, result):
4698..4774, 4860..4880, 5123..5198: 0.05 mag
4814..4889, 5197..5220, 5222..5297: 0.06 mag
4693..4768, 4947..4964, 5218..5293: -0.01 mag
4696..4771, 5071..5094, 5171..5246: -0.03 mag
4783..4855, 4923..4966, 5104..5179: -0.03 mag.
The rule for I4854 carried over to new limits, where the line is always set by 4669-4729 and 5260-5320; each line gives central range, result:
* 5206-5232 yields 0.7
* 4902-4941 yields -0.9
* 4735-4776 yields -1.0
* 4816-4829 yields -1.3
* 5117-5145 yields 1.5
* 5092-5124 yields 2.0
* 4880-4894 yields -0.5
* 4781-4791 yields -0.7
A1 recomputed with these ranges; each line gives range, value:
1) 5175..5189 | 13.7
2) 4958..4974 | 16.4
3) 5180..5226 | 15.1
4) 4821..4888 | 16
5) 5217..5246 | 16.7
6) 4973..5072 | 16.2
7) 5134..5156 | 15.8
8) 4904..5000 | 16.6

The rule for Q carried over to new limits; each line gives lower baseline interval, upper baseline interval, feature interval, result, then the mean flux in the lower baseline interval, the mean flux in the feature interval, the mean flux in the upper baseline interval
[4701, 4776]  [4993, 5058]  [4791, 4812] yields -0.04 mag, 16.6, 17.1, 16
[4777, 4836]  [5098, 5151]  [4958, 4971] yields 0.03 mag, 17.3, 16.1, 15.8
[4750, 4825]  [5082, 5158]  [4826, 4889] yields 0.06 mag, 17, 15.8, 15.7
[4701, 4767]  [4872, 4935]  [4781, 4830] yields -0.05 mag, 16.7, 17.4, 16.6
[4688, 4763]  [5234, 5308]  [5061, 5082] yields 0.02 mag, 16.6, 16.3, 16.7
